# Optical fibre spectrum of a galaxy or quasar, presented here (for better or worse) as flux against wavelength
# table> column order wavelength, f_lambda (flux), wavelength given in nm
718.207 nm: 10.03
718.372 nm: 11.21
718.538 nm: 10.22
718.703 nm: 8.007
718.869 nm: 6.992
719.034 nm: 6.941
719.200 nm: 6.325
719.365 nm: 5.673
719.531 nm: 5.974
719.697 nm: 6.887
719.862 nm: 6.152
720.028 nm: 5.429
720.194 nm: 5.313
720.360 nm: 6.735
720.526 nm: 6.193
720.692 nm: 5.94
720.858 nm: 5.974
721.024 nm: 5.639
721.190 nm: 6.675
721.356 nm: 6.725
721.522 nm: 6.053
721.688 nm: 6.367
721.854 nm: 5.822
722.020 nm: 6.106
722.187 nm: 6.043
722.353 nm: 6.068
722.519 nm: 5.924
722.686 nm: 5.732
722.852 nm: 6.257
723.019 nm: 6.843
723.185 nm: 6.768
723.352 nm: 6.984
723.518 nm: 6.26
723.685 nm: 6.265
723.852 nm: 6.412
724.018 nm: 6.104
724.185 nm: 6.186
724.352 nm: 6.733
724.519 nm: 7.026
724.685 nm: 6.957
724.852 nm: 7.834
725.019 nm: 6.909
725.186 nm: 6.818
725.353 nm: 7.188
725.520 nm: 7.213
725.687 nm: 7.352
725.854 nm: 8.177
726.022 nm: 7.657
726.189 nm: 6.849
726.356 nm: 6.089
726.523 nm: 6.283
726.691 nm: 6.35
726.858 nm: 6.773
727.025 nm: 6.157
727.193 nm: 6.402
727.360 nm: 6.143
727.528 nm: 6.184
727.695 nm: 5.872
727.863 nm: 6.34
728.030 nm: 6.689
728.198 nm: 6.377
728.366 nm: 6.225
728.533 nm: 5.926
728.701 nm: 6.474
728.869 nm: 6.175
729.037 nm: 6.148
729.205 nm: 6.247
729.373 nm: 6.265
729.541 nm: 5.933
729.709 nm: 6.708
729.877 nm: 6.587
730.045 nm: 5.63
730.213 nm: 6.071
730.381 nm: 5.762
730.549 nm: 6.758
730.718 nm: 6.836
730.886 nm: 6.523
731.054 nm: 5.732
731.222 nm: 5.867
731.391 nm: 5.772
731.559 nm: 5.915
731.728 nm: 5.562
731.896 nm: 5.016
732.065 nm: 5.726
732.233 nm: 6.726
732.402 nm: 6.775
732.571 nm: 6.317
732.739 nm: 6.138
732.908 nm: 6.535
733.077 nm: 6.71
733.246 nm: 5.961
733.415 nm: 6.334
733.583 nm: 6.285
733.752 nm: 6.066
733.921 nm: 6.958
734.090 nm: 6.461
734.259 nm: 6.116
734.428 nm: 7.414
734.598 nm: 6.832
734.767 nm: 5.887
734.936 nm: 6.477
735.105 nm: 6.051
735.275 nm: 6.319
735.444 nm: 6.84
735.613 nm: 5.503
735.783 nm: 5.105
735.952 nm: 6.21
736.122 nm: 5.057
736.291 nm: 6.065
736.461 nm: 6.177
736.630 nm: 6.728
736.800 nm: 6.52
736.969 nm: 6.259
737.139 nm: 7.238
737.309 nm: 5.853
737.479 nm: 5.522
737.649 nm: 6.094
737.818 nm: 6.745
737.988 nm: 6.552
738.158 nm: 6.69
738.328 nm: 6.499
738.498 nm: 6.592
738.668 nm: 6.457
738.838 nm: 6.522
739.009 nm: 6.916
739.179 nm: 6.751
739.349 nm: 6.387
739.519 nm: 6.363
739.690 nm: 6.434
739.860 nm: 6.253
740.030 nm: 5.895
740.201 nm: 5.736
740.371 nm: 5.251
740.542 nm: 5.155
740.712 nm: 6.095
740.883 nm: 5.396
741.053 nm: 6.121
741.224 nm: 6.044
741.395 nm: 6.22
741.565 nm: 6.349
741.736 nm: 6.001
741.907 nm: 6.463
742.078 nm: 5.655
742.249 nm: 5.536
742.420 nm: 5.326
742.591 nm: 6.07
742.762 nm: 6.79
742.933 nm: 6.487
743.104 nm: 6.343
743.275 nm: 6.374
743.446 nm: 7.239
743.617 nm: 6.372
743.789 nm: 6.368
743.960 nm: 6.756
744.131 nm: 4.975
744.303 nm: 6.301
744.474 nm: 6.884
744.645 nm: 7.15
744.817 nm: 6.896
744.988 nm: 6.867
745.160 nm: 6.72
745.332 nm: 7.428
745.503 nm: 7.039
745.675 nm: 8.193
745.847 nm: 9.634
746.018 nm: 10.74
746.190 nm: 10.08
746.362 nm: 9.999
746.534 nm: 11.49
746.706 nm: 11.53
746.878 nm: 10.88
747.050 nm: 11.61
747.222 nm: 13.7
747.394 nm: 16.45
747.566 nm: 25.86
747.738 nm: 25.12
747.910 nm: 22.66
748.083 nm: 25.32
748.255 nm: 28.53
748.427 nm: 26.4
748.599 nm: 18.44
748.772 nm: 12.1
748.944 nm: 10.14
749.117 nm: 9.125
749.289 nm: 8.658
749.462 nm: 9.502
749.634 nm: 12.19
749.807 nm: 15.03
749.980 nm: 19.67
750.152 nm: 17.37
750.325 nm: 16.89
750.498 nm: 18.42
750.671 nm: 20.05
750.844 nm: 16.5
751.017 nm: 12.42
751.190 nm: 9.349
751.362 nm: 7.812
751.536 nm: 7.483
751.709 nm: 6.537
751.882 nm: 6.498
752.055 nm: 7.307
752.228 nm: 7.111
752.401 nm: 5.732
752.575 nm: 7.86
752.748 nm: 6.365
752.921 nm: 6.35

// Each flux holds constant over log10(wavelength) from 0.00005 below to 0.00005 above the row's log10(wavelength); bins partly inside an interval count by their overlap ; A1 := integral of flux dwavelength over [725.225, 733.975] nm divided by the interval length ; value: 6.36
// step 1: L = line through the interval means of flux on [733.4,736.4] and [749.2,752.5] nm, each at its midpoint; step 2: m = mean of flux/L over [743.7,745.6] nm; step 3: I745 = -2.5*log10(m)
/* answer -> 0.398 mag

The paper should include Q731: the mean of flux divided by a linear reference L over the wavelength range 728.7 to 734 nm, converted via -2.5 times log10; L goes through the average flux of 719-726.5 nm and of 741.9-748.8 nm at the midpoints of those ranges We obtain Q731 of 0.30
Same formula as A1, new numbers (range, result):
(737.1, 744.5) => 6.22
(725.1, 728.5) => 6.65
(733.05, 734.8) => 6.46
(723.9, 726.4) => 7.01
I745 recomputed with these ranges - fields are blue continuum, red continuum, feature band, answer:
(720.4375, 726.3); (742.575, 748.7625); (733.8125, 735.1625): 0.36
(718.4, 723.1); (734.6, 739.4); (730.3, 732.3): 0.06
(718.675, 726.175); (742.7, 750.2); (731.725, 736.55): 0.42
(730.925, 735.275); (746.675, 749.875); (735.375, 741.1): 0.48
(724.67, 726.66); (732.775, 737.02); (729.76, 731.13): 0.07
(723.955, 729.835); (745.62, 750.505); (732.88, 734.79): 0.41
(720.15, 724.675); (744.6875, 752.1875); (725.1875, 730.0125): 0.17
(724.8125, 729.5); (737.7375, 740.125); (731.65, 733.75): 0.06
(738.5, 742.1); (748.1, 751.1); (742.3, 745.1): 0.45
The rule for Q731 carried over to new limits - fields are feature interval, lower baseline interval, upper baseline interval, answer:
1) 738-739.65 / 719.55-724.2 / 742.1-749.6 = 0.42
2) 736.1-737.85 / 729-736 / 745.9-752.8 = 0.30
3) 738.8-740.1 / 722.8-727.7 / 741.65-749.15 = 0.44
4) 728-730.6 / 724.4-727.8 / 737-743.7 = 0.07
